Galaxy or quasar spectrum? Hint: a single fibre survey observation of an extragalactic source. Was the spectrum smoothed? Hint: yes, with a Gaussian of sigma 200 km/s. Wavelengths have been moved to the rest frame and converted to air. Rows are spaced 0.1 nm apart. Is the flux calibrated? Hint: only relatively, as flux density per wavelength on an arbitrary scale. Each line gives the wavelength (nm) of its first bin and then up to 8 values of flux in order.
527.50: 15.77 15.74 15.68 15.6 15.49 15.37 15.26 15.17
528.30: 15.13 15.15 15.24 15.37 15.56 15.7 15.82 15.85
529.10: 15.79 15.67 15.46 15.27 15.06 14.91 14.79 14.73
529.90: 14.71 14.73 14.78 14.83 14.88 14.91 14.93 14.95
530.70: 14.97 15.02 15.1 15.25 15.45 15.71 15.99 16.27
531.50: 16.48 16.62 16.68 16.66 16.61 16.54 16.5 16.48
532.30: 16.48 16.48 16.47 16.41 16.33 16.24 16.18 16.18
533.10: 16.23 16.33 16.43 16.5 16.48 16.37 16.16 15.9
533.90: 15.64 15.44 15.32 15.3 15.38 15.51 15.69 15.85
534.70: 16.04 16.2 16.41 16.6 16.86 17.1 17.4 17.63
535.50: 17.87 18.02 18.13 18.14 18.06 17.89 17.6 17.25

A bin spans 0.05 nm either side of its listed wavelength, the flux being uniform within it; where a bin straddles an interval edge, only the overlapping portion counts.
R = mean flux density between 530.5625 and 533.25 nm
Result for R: 16.1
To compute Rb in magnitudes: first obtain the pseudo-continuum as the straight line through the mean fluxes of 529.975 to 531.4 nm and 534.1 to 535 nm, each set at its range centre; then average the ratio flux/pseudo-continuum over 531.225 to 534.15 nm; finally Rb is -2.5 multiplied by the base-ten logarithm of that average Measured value -0.05 mag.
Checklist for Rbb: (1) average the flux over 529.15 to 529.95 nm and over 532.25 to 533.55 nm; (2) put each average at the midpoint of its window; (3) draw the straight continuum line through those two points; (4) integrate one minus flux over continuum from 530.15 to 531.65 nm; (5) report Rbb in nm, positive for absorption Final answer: 0.017 nm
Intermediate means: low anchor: 15.1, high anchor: 16.4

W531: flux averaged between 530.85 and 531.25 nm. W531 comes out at 15.4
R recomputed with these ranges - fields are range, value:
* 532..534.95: 16.1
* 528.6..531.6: 15.3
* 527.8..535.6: 15.8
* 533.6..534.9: 15.8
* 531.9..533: 16.4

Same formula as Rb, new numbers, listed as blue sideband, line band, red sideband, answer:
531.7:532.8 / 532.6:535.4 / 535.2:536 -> 0.066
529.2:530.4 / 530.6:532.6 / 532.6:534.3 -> -0.039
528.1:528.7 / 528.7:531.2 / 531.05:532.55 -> 0.041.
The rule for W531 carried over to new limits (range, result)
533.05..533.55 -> 16.4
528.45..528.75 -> 15.4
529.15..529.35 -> 15.6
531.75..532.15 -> 16.6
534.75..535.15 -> 16.5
